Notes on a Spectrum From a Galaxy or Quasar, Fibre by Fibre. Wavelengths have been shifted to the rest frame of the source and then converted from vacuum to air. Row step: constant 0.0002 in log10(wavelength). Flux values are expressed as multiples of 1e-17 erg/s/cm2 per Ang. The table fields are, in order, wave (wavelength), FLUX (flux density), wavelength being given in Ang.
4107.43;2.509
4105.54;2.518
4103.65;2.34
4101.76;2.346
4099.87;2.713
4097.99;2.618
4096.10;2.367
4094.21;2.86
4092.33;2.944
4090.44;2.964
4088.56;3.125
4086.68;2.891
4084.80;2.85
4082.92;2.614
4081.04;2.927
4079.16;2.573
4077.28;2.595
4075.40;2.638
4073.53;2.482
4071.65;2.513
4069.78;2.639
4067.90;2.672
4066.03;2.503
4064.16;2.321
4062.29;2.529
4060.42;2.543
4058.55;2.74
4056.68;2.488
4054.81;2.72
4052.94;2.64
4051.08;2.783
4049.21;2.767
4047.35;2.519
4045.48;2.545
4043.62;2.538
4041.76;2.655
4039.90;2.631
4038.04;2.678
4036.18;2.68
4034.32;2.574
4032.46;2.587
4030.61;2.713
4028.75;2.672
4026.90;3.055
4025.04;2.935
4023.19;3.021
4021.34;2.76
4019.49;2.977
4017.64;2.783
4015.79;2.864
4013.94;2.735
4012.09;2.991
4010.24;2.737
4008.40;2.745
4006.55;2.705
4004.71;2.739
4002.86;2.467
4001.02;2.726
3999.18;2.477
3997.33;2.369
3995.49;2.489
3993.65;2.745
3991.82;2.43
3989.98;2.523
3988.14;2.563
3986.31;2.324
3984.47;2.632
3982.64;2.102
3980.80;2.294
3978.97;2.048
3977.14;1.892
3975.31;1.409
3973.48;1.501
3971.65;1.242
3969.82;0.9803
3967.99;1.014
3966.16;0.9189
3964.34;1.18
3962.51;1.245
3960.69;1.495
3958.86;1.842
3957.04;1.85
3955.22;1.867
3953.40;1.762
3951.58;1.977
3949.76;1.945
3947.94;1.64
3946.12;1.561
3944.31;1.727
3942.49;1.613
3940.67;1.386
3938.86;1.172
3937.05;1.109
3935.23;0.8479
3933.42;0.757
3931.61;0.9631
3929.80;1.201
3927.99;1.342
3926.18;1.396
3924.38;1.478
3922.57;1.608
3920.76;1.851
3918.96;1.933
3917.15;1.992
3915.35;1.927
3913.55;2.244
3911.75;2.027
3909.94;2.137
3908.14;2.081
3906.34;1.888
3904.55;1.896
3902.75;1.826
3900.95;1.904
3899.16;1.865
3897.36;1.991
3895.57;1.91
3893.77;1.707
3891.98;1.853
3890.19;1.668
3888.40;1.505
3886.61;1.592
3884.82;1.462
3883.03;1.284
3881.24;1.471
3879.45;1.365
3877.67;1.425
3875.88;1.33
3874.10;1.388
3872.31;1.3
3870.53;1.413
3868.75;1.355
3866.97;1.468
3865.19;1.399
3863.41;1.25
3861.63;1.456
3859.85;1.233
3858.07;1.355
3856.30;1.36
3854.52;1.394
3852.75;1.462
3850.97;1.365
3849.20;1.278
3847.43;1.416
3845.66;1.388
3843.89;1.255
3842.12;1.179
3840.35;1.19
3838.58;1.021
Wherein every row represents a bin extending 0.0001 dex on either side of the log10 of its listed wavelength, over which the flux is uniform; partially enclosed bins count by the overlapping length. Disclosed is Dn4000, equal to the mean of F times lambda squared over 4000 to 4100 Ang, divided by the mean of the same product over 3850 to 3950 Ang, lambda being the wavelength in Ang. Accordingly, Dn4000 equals 1.88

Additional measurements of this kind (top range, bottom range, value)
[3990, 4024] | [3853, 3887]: 2.10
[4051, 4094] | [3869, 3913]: 1.75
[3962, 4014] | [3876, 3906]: 1.35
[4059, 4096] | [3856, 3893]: 2.08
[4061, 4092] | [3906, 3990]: 1.72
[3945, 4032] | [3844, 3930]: 1.47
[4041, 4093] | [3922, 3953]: 2.03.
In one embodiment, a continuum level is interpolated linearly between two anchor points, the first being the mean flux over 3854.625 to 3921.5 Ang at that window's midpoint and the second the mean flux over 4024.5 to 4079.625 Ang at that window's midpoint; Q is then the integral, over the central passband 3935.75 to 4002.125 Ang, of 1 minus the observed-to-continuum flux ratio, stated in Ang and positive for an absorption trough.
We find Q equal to 9.8 Ang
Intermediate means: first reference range 1.65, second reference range 2.63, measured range 1.83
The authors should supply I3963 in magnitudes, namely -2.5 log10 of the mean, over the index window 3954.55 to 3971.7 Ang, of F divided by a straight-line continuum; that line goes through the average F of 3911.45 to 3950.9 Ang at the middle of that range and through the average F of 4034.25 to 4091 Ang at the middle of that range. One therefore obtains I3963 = 0.30 mag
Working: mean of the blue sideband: 1.53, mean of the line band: 1.36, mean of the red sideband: 2.66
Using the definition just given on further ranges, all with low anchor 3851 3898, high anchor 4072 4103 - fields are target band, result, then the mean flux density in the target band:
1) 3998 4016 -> -0.20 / 2.71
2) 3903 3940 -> 0.09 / 1.59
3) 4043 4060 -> -0.06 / 2.64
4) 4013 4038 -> -0.19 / 2.79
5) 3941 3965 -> 0.16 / 1.67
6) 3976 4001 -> -0.12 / 2.38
